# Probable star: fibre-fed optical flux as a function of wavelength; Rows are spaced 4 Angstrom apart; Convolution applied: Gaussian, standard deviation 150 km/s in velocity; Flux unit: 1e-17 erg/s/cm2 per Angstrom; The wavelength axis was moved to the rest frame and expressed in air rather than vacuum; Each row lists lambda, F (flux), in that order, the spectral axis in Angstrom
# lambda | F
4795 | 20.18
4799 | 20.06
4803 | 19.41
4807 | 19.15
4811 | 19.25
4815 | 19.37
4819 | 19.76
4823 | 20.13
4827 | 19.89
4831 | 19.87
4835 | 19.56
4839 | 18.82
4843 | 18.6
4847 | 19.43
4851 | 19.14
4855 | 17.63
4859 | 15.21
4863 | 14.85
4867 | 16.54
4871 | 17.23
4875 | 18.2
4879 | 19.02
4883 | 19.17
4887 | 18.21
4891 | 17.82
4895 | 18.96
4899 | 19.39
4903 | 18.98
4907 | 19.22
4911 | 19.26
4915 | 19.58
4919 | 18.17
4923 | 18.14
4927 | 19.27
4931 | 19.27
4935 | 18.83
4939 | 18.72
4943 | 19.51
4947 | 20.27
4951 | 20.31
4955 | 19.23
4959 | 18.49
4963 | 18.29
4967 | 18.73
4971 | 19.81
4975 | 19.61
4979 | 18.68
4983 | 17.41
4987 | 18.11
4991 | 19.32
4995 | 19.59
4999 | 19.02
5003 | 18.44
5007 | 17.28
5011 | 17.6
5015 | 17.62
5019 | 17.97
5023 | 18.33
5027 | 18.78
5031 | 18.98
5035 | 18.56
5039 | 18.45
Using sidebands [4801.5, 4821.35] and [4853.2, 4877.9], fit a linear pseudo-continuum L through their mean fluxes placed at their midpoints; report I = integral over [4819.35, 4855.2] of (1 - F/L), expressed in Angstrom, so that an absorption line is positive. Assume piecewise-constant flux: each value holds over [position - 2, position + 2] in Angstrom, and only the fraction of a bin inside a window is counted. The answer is -2.4 Angstrom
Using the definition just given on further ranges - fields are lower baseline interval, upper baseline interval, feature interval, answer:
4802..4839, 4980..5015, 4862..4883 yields 1.9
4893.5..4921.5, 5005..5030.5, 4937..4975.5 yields -1.4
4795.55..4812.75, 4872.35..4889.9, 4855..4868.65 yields 2.2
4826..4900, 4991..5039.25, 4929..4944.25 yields -0.6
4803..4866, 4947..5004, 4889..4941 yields -0.1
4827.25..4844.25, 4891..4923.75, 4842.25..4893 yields 3.7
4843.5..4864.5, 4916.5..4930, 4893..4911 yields -0.9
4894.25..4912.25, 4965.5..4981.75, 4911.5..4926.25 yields 0.3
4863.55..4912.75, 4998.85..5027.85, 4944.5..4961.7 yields -1.2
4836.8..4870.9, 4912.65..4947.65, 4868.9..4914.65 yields -1.1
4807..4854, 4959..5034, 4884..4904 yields 0.4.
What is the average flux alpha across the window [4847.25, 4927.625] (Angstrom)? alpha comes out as 18.2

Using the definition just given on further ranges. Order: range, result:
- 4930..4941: 18.9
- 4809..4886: 18.5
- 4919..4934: 18.8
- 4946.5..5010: 18.9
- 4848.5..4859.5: 17.7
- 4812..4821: 19.5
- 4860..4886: 17.4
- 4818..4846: 19.5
